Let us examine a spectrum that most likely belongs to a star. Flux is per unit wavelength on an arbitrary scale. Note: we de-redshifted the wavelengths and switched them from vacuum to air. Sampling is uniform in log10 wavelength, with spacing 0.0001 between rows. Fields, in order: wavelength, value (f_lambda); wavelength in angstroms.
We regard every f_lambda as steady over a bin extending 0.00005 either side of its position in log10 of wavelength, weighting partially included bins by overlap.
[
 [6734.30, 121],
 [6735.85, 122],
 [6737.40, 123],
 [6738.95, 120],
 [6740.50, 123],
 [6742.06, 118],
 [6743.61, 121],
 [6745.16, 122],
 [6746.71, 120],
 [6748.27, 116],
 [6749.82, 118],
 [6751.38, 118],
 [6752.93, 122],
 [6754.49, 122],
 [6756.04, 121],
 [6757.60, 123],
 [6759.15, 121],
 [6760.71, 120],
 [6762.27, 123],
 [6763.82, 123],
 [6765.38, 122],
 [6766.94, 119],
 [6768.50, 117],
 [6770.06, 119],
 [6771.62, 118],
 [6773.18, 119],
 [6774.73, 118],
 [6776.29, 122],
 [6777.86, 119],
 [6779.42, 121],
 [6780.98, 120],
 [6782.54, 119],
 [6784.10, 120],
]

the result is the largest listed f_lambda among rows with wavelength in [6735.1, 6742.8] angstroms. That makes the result 123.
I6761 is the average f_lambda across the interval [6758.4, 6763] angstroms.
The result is 121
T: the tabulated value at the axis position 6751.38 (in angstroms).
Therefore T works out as 118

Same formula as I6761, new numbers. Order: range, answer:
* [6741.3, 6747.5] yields 120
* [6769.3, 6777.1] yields 119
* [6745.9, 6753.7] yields 119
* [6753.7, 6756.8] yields 122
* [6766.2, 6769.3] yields 118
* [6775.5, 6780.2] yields 120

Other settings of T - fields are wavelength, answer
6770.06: 119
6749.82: 118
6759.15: 121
